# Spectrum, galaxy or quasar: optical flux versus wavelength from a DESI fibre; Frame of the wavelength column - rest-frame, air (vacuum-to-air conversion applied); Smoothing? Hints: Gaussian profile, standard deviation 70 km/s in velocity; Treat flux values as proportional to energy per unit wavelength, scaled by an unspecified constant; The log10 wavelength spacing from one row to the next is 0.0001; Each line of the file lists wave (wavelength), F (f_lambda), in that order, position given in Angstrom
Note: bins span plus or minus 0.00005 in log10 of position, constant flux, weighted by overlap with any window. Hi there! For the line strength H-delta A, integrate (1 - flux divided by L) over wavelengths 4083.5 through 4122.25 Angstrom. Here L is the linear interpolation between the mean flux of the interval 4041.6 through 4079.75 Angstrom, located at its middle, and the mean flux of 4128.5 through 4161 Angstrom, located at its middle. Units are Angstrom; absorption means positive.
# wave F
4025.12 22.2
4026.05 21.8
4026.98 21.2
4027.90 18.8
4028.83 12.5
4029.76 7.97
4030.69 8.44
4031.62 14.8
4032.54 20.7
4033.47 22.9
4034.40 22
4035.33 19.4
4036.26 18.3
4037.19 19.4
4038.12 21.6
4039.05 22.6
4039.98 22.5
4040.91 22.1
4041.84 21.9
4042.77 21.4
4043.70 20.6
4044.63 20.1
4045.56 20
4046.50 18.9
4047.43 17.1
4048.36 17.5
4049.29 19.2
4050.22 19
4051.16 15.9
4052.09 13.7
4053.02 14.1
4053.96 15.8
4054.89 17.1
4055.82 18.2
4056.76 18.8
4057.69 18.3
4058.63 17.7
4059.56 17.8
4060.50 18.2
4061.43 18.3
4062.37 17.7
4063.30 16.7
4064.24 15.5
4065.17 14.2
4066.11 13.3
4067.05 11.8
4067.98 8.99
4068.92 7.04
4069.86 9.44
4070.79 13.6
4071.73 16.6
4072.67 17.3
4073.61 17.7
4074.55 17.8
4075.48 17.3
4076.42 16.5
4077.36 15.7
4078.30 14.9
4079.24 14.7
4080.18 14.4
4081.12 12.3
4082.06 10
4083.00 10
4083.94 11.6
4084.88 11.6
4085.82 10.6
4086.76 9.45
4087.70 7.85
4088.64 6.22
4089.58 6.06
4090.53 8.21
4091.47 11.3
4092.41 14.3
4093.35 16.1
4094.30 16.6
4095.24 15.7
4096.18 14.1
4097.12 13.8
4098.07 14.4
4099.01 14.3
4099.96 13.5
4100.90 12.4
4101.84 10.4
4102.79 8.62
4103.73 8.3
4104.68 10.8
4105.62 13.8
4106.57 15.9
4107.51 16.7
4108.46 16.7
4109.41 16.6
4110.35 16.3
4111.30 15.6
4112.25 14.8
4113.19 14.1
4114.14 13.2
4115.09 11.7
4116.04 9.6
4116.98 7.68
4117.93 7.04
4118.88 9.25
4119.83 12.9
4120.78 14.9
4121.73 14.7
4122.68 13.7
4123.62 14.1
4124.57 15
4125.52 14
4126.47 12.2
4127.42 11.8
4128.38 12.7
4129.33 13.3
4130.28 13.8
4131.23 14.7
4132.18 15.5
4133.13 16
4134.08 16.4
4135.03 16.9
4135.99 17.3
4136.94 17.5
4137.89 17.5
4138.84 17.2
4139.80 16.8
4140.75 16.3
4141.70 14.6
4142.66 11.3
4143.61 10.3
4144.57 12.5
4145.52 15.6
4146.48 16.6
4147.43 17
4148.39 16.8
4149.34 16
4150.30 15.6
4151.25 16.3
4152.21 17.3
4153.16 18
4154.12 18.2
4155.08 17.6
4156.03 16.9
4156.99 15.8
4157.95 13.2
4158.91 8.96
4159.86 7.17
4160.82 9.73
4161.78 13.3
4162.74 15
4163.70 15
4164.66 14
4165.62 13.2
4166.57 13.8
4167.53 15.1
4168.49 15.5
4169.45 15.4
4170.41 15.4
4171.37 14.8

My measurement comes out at 8.4 Angstrom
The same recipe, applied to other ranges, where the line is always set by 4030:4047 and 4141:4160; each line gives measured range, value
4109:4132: 4.4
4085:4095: 3.8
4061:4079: 3.5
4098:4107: 2.6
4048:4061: 1.2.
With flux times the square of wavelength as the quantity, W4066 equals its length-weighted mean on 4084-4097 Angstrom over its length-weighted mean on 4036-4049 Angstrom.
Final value 0.6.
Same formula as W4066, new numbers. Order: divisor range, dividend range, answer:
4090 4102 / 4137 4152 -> 1.17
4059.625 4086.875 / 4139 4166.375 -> 1.09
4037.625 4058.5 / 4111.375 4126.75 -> 0.69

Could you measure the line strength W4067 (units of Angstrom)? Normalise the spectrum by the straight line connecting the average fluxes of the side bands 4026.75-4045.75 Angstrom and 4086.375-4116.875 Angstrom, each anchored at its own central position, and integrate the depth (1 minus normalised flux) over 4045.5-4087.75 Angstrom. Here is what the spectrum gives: 2.9 Angstrom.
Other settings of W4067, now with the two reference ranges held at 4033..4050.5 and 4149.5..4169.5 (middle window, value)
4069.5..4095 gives 7.6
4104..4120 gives 3.7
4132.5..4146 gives 0.1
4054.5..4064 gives 0.8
